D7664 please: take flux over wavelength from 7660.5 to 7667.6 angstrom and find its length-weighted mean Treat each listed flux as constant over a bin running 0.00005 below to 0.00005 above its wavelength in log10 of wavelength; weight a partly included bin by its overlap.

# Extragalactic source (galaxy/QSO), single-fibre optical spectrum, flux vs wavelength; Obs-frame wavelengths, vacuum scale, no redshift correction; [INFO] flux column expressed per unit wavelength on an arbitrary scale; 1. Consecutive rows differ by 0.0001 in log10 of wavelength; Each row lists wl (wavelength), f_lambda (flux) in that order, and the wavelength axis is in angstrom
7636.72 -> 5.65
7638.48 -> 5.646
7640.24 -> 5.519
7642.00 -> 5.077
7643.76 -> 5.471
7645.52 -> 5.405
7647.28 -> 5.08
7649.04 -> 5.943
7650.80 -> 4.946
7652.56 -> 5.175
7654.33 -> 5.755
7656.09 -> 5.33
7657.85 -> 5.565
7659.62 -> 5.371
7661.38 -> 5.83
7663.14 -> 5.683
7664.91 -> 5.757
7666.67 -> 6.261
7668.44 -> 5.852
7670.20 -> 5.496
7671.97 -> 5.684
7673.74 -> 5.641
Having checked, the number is 5.88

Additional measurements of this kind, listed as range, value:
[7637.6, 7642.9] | 5.41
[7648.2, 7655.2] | 5.45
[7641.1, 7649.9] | 5.39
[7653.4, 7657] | 5.54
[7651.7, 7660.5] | 5.44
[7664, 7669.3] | 5.95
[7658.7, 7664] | 5.63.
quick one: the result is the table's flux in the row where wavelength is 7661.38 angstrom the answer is 5.83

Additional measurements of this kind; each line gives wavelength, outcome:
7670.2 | 5.496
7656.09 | 5.33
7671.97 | 5.684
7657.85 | 5.565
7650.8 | 4.946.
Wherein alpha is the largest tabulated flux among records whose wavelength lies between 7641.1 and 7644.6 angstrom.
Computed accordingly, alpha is 5.471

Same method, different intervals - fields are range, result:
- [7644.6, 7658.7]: 5.943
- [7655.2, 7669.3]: 6.261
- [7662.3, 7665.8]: 5.757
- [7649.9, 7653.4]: 5.175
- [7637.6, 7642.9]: 5.646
